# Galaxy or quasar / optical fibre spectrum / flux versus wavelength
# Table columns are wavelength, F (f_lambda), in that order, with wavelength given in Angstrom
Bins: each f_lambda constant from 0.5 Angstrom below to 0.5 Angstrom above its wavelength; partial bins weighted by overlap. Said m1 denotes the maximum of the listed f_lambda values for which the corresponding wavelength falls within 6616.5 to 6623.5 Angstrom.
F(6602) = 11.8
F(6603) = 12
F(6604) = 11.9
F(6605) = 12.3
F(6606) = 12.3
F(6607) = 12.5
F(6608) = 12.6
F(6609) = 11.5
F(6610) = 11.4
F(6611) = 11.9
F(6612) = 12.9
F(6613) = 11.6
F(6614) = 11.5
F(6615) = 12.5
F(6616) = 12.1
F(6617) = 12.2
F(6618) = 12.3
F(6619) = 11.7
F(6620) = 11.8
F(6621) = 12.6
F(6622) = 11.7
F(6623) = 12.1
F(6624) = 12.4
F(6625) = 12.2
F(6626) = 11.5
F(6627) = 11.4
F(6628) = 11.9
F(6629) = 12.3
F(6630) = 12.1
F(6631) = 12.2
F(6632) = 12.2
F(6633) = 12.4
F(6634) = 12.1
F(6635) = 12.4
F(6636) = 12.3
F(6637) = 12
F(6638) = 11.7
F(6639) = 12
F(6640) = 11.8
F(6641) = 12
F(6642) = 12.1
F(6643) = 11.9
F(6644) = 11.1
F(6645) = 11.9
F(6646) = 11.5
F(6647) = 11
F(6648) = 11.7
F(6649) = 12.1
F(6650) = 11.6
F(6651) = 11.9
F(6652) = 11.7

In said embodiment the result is 12.6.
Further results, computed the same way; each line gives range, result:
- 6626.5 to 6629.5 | 12.3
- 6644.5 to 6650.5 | 12.1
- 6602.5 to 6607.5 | 12.5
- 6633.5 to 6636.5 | 12.4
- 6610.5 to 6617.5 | 12.9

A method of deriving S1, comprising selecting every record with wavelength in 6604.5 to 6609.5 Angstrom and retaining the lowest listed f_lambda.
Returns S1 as 11.5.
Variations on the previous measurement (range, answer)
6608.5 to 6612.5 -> 11.4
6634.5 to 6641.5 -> 11.7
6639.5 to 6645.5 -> 11.1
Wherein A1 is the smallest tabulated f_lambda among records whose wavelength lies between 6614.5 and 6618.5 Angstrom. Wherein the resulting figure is 12.1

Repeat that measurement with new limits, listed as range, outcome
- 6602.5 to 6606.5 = 11.9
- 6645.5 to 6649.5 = 11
